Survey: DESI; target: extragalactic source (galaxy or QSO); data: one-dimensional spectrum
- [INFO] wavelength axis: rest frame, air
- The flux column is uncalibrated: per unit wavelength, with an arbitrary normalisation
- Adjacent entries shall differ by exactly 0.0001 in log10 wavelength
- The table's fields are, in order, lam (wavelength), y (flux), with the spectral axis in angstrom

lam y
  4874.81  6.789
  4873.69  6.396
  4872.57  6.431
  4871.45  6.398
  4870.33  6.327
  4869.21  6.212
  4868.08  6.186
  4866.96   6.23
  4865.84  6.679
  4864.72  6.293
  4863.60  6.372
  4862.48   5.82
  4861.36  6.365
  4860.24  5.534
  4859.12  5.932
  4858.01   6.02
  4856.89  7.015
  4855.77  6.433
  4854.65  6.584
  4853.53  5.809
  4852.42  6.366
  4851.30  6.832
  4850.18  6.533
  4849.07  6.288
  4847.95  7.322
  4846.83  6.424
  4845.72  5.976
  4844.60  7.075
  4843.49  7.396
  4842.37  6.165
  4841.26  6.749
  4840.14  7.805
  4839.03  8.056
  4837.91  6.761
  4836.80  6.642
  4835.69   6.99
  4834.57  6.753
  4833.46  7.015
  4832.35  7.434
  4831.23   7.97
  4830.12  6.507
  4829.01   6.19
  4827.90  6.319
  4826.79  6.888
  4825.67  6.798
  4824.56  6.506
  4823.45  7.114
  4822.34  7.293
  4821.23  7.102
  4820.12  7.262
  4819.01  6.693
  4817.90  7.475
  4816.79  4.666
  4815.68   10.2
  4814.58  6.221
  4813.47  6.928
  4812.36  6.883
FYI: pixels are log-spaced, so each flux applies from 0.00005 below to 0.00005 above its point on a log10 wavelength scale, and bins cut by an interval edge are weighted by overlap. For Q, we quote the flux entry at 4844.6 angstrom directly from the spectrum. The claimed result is 7.075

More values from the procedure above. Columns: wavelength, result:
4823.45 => 7.114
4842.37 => 6.165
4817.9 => 7.475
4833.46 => 7.015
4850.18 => 6.533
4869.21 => 6.212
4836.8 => 6.642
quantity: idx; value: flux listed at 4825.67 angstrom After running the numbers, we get 6.798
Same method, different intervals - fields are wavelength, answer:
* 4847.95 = 7.322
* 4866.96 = 6.23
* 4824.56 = 6.506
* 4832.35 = 7.434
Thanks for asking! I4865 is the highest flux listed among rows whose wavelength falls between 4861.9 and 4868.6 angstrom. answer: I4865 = 6.679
